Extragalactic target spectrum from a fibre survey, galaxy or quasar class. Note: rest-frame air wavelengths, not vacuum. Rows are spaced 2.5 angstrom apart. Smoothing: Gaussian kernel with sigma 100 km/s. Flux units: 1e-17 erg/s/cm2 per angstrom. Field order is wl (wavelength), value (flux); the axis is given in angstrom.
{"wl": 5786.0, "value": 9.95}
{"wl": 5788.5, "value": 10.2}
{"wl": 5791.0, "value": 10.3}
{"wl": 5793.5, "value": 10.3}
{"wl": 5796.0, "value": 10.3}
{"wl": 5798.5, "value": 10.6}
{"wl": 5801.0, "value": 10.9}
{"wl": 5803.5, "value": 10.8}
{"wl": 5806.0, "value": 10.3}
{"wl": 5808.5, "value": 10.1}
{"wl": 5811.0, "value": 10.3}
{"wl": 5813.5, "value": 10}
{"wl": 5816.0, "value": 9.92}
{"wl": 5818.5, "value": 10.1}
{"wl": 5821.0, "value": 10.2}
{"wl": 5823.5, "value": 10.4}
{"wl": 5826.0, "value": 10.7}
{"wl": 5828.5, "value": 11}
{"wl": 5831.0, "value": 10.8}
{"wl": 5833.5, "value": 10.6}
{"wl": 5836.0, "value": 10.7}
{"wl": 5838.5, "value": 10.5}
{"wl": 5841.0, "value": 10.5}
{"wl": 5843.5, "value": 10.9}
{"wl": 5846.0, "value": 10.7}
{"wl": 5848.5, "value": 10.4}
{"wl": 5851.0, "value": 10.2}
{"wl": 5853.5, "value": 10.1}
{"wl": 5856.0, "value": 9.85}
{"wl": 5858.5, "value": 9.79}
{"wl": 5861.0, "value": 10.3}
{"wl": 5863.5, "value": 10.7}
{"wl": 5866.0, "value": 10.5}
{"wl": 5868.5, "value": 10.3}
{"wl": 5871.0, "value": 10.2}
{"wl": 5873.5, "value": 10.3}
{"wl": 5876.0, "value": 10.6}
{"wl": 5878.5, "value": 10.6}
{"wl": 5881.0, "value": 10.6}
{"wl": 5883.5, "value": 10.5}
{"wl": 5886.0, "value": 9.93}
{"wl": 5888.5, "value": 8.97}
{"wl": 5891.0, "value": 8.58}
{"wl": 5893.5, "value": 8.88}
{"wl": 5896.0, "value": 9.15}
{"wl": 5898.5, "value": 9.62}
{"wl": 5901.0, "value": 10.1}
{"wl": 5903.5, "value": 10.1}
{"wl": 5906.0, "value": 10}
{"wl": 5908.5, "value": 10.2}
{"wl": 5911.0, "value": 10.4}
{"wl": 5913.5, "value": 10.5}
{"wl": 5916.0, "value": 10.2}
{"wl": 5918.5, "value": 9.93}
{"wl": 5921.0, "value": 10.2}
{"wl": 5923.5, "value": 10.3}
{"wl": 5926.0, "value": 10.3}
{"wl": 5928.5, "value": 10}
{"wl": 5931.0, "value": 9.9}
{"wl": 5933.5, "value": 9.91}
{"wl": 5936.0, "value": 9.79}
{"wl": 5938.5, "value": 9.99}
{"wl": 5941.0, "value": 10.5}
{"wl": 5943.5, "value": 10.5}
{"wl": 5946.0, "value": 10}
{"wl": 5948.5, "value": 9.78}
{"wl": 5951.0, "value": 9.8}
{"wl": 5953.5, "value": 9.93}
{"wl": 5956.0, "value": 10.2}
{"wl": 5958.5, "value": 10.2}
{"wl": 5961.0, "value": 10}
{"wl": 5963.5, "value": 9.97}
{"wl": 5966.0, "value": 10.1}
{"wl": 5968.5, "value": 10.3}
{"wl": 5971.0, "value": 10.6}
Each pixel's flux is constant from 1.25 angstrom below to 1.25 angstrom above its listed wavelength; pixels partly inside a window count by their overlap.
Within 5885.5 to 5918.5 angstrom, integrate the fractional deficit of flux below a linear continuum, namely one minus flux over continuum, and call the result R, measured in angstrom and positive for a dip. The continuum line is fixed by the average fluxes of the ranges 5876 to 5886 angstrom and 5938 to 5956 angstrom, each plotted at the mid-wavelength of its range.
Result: 1.96 angstrom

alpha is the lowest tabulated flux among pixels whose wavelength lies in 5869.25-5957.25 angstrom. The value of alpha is 8.58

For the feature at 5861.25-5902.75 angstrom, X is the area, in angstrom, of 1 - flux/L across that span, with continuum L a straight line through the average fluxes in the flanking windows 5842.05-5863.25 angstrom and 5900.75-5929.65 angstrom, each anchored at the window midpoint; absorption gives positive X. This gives 1.1 angstrom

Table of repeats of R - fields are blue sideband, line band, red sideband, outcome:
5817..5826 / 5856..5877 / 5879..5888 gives -0.1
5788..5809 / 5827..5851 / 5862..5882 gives -0.4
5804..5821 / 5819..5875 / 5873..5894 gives -2.2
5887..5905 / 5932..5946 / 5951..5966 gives -0.4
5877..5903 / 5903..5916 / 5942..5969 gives -0.6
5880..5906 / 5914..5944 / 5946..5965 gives -0.9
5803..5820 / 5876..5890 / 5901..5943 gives 0.0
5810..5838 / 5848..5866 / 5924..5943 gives 0.2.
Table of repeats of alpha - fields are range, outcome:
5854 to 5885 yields 9.79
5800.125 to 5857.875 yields 9.85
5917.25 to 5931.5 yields 9.9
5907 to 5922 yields 9.93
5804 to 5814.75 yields 10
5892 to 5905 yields 8.88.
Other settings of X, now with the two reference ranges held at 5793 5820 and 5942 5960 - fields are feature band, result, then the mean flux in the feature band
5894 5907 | 0.5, 9.74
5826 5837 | -0.5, 10.8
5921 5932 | 0.0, 10.1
